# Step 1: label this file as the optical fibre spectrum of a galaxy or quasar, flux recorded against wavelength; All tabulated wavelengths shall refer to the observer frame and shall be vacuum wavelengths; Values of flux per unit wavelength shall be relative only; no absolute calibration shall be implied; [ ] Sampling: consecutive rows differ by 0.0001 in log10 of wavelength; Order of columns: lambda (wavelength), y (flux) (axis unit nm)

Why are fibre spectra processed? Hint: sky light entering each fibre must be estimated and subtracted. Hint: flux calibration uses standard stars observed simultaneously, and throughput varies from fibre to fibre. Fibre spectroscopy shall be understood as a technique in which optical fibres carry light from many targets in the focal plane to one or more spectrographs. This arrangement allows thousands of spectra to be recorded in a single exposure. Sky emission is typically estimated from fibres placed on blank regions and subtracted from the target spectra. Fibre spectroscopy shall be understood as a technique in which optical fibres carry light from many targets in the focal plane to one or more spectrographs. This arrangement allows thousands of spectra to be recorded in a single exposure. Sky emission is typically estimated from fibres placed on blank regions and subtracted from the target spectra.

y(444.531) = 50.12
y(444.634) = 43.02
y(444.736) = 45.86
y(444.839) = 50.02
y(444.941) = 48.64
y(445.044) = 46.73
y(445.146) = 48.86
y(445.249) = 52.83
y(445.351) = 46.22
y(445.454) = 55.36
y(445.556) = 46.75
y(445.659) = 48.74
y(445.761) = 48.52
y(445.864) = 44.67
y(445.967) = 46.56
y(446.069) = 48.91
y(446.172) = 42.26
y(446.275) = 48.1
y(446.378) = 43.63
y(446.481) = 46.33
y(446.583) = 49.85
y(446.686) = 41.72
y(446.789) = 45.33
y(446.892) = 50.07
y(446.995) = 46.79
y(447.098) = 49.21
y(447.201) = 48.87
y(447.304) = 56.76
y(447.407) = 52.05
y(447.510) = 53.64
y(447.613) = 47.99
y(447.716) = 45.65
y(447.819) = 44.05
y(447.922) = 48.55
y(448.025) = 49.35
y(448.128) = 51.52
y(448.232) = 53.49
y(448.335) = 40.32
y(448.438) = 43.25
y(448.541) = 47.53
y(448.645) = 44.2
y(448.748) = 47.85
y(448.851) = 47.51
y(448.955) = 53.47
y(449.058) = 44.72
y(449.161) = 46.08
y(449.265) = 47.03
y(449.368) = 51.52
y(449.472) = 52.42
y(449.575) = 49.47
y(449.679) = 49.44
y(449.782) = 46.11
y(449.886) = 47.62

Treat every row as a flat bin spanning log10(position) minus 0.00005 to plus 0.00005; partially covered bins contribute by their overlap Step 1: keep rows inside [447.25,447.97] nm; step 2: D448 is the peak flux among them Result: 56.76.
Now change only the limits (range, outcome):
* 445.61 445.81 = 48.74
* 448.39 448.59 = 47.53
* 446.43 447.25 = 50.07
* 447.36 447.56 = 53.64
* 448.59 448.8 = 47.85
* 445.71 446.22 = 48.91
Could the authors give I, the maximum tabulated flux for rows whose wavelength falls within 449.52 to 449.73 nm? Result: 49.47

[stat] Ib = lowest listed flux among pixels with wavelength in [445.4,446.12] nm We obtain 44.67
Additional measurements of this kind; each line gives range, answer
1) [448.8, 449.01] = 47.51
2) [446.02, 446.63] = 42.26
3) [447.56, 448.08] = 44.05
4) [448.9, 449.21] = 44.72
